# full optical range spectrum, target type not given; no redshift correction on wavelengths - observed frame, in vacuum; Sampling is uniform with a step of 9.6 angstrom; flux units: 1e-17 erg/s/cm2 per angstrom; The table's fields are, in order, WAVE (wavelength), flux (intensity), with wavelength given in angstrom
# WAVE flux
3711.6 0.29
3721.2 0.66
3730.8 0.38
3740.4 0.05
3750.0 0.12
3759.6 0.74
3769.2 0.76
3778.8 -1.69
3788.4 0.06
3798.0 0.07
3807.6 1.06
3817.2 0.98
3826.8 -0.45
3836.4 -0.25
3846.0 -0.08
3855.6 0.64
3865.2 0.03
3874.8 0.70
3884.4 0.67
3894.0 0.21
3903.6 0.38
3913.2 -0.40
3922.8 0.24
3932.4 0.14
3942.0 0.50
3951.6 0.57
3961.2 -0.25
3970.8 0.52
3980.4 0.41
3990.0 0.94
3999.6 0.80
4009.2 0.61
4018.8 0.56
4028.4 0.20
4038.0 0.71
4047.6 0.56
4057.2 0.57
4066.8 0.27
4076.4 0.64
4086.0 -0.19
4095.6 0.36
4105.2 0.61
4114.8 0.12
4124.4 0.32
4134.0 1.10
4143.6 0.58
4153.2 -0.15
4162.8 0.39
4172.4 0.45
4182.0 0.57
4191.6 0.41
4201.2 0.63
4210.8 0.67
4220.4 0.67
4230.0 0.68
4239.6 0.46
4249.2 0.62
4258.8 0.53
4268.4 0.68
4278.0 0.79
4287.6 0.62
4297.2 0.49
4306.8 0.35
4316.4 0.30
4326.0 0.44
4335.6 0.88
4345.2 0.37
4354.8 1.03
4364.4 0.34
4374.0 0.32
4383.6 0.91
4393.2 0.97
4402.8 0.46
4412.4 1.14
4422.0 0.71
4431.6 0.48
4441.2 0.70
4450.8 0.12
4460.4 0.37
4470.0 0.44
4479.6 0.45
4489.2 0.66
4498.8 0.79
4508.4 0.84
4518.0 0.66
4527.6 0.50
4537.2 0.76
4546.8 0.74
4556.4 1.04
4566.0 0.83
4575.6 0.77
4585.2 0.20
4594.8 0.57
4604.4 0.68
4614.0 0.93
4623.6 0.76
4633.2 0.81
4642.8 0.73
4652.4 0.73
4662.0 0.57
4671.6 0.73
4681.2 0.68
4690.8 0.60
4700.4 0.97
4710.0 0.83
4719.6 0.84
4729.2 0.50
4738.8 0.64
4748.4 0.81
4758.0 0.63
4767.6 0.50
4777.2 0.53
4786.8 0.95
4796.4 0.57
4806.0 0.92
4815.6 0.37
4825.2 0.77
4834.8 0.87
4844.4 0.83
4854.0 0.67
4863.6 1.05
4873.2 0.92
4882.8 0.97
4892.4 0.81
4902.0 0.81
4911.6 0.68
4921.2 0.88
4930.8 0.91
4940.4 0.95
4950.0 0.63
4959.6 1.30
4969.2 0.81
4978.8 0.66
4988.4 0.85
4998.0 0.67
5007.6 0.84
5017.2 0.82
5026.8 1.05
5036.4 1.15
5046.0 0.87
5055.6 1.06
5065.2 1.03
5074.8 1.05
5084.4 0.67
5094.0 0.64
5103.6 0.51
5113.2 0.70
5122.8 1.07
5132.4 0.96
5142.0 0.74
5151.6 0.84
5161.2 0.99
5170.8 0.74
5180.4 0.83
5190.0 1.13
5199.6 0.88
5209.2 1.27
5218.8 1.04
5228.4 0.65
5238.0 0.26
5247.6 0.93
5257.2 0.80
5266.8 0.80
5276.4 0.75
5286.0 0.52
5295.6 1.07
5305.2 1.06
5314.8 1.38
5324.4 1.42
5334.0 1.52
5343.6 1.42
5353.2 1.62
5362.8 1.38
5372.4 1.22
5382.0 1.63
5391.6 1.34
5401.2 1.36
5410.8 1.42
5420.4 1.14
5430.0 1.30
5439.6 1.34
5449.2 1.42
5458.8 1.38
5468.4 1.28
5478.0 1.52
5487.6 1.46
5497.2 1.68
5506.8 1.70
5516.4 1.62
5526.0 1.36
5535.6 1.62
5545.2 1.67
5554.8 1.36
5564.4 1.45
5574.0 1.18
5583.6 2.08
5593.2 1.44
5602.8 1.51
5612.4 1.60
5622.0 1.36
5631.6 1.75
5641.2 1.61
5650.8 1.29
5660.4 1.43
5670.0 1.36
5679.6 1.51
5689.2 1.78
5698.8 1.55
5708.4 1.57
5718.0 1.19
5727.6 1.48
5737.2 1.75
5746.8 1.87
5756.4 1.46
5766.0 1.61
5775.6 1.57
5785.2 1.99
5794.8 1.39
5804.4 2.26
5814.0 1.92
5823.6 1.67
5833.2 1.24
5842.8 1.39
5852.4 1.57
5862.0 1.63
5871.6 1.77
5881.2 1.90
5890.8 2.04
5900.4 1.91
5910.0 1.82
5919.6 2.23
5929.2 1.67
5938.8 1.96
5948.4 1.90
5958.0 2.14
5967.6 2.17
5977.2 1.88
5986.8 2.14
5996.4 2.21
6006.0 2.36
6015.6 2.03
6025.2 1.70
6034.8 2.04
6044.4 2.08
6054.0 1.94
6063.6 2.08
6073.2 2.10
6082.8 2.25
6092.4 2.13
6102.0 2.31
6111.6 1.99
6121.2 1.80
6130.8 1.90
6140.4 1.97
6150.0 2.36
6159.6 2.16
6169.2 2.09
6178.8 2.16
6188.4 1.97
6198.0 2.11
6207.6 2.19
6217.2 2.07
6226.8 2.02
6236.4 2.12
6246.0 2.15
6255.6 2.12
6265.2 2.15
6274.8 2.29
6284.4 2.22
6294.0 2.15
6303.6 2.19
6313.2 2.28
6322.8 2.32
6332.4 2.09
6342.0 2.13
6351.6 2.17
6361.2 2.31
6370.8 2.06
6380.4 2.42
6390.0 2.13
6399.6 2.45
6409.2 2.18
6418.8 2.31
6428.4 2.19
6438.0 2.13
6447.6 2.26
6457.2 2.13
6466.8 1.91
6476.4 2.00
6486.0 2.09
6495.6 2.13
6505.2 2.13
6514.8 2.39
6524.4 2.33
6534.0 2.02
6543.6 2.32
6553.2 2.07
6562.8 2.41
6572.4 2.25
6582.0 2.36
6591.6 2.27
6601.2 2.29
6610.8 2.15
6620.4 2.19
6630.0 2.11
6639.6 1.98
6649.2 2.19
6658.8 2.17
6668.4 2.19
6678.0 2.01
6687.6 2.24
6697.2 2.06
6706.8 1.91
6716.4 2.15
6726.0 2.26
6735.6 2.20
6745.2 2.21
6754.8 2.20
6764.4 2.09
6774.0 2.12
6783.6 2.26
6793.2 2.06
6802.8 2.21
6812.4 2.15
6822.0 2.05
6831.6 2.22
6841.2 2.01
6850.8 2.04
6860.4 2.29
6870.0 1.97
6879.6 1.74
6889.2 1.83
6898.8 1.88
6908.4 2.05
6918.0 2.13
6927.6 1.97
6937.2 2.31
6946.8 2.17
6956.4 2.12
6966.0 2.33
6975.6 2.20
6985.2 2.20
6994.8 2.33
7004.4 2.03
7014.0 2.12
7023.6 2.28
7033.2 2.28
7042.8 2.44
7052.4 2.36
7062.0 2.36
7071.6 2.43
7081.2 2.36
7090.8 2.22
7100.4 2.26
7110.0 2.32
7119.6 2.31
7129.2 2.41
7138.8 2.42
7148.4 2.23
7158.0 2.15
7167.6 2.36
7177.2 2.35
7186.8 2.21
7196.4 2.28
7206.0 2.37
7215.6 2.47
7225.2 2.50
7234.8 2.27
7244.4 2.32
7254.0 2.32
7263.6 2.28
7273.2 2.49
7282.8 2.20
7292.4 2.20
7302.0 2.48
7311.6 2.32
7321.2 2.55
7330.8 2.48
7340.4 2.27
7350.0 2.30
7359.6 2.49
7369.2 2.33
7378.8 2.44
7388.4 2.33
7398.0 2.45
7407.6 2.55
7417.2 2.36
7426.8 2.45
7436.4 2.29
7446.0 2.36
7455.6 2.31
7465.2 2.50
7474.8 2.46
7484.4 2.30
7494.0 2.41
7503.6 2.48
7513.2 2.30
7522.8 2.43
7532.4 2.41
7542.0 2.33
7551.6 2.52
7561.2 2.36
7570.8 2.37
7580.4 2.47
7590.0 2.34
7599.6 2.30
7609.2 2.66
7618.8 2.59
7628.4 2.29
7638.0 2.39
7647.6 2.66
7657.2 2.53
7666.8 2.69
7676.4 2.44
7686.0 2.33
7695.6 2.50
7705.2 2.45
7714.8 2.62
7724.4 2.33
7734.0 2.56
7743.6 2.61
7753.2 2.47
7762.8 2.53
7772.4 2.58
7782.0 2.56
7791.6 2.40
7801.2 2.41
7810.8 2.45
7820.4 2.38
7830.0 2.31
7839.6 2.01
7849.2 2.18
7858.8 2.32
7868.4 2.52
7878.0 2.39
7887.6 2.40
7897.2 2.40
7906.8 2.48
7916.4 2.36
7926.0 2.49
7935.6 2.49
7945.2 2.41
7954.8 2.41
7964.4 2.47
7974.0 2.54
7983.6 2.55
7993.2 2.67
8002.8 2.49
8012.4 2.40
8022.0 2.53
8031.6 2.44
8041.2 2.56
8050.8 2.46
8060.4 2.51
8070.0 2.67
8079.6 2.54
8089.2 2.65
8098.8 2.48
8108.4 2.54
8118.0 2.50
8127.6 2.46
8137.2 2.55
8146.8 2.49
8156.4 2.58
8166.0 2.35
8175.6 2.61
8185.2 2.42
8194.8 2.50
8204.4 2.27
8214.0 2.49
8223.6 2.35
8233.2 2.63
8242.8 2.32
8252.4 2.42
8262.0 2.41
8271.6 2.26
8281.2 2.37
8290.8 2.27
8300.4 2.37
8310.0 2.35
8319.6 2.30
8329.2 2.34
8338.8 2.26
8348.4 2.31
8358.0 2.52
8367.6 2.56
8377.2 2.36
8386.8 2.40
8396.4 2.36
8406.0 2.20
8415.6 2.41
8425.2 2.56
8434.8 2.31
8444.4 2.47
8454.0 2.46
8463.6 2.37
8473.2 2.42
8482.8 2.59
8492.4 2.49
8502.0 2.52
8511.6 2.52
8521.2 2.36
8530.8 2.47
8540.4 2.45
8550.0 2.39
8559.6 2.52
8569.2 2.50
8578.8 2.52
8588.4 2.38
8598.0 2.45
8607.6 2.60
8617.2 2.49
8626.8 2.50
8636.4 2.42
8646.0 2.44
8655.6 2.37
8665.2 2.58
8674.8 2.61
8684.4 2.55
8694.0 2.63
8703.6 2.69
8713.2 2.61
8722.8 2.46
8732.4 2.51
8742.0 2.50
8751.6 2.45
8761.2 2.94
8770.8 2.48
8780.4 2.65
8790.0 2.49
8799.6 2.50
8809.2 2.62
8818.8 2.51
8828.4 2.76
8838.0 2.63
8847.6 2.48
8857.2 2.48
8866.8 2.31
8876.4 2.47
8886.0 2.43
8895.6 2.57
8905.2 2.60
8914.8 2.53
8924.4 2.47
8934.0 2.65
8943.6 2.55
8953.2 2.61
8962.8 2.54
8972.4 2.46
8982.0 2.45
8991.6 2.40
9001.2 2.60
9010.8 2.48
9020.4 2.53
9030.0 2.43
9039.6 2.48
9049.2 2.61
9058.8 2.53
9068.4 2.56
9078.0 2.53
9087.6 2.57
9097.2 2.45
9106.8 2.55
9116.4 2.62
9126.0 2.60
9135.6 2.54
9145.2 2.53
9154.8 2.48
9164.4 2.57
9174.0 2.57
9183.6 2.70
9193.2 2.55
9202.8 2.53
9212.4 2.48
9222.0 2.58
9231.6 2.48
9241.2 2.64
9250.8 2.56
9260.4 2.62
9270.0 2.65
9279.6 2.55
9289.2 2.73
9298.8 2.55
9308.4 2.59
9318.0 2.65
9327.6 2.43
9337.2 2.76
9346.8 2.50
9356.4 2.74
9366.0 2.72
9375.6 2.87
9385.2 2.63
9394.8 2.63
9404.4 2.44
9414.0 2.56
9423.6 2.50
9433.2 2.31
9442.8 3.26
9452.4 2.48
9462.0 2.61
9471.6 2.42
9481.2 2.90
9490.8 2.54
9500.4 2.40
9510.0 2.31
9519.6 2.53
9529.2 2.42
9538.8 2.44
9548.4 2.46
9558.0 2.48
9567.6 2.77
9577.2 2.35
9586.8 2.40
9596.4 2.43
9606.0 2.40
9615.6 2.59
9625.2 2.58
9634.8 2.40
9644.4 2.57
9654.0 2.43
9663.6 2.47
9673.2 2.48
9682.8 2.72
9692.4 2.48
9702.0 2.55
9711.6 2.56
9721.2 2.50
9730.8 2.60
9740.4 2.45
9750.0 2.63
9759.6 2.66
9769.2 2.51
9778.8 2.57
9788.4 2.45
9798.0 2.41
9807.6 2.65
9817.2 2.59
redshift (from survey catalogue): 0.330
